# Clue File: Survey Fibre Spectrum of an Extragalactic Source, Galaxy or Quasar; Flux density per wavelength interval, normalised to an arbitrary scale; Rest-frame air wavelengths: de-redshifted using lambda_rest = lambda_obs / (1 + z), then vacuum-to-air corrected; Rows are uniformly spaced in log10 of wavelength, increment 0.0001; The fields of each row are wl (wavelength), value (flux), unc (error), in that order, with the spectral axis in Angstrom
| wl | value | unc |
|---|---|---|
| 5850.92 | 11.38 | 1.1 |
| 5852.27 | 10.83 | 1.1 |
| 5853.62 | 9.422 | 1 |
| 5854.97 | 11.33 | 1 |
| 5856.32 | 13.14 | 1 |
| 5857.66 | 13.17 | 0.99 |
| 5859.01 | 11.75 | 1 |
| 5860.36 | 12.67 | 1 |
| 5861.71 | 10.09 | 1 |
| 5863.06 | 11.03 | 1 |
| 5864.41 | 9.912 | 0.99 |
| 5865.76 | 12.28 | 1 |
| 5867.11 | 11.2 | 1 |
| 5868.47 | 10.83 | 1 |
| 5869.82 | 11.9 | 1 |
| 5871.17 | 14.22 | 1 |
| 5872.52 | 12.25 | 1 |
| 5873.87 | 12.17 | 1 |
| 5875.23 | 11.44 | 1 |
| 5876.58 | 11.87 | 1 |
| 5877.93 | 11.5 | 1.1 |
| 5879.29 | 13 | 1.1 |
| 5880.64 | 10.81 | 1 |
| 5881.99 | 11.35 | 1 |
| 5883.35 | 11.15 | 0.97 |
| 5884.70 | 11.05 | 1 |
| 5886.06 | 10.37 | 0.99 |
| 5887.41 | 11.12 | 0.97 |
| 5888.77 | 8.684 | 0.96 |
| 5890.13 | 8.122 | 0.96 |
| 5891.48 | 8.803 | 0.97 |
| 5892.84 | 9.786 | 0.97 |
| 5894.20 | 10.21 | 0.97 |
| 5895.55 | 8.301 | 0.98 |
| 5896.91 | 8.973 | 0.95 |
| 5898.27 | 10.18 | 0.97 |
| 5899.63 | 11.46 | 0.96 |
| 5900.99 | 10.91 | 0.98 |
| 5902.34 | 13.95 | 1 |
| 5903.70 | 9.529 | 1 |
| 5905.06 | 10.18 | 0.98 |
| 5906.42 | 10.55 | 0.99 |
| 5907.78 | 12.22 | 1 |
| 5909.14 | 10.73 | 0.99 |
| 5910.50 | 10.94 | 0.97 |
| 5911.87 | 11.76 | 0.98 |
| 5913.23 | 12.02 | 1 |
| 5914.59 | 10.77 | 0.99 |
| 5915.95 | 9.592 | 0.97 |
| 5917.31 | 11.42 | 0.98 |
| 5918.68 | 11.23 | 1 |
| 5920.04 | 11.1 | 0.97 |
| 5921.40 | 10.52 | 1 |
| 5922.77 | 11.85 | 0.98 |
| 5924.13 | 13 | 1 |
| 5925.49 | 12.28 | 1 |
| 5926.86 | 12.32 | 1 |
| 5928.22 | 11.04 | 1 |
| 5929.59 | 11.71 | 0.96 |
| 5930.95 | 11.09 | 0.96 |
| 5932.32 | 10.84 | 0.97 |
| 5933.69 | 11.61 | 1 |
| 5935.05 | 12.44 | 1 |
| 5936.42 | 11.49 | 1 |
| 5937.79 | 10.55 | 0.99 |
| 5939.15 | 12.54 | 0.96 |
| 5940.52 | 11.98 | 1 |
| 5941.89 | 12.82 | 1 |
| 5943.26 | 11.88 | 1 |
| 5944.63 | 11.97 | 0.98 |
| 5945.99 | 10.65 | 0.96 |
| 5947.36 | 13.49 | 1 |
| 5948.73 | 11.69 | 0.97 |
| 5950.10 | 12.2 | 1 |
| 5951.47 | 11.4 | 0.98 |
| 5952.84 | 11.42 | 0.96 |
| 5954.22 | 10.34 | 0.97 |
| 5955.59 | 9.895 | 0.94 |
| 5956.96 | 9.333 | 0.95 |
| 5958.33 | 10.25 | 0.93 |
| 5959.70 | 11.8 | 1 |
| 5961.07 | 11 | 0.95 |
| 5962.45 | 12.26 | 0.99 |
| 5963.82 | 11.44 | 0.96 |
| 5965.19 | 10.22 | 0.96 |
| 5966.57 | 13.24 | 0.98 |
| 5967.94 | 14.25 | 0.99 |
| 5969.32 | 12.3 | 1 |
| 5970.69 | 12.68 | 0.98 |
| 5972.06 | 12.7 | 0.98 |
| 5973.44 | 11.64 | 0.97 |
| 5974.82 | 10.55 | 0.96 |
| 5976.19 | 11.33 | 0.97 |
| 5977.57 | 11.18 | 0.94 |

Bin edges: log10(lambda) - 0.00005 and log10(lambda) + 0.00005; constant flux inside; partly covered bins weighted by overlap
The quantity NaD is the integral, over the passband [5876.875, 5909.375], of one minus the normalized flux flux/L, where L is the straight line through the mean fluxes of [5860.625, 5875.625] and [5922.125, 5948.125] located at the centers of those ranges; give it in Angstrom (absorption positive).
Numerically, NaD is 3.20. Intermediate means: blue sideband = 11.6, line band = 10.6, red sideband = 11.9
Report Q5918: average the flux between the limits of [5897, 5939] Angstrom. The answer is 11.3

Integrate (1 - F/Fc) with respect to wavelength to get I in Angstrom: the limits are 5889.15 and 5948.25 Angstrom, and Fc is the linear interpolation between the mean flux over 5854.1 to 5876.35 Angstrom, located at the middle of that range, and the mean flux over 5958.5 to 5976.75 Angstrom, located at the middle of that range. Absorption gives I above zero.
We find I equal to 3.7 Angstrom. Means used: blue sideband 11.8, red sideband 11.9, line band 11.1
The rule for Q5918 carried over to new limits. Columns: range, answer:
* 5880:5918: 10.5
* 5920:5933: 11.6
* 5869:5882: 12.1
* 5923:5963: 11.6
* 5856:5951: 11.3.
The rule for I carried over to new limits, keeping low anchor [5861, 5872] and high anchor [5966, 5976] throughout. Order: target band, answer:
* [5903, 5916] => 1.05 Angstrom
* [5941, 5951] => 0.09 Angstrom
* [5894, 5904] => 1.08 Angstrom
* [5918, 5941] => 0.79 Angstrom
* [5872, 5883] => -0.21 Angstrom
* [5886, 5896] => 1.96 Angstrom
